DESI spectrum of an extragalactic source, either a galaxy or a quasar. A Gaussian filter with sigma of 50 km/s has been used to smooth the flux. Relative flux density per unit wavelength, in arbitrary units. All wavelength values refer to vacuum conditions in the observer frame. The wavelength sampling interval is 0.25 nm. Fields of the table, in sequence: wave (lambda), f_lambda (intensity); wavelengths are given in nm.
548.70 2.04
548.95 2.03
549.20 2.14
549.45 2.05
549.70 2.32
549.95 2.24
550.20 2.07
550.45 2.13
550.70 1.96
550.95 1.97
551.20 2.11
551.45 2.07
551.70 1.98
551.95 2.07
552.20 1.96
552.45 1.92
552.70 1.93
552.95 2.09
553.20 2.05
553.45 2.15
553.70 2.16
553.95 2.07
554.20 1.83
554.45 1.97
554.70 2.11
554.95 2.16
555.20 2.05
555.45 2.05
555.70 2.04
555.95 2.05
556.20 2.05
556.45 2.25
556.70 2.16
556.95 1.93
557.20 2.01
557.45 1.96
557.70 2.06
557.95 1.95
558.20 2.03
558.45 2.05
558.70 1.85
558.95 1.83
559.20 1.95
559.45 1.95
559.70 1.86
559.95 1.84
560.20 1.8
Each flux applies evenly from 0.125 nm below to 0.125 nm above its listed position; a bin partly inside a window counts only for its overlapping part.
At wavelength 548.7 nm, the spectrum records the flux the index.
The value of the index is 2.04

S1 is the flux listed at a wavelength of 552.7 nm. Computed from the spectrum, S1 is 1.93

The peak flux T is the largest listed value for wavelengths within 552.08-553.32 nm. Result 2.09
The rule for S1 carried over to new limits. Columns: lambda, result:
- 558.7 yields 1.85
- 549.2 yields 2.14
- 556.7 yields 2.16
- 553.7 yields 2.16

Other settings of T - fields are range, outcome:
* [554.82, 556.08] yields 2.16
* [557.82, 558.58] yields 2.05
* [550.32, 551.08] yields 2.13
